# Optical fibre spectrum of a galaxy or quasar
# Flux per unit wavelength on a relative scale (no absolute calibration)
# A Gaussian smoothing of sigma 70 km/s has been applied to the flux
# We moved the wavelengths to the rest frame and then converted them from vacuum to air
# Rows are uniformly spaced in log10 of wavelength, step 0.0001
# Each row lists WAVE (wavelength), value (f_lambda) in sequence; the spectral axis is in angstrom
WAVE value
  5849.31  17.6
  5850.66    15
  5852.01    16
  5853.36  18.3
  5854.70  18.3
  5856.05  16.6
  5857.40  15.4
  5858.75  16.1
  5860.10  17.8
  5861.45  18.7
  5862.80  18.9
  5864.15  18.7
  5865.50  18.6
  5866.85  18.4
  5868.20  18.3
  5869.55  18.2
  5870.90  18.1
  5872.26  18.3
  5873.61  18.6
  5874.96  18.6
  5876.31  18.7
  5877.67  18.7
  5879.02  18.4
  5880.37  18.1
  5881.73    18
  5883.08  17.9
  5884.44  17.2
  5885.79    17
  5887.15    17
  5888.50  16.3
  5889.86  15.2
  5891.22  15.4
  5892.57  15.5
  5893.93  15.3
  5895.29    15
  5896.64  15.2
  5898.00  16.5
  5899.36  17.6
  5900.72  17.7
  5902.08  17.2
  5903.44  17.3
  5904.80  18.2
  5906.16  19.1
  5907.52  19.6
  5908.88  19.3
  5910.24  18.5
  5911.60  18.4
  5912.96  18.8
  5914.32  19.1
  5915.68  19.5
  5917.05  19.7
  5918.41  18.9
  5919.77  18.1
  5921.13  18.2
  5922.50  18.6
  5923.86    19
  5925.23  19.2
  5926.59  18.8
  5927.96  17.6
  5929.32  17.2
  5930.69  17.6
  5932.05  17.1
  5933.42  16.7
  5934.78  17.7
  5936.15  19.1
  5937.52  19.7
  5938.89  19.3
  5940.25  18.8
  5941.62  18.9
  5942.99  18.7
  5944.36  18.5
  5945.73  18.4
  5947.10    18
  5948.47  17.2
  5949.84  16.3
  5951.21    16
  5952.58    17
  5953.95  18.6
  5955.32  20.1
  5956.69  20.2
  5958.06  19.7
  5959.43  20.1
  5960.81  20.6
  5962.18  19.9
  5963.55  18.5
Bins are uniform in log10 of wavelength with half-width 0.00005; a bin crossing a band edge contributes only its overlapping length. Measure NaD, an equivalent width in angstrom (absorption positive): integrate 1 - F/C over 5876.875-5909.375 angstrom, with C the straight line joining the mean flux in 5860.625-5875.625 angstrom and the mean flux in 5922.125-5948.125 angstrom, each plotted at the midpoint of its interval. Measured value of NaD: 2.19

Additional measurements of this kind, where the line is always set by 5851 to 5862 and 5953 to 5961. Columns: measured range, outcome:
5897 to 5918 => 0.0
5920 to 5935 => 0.8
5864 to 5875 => -0.6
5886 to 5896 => 1.3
